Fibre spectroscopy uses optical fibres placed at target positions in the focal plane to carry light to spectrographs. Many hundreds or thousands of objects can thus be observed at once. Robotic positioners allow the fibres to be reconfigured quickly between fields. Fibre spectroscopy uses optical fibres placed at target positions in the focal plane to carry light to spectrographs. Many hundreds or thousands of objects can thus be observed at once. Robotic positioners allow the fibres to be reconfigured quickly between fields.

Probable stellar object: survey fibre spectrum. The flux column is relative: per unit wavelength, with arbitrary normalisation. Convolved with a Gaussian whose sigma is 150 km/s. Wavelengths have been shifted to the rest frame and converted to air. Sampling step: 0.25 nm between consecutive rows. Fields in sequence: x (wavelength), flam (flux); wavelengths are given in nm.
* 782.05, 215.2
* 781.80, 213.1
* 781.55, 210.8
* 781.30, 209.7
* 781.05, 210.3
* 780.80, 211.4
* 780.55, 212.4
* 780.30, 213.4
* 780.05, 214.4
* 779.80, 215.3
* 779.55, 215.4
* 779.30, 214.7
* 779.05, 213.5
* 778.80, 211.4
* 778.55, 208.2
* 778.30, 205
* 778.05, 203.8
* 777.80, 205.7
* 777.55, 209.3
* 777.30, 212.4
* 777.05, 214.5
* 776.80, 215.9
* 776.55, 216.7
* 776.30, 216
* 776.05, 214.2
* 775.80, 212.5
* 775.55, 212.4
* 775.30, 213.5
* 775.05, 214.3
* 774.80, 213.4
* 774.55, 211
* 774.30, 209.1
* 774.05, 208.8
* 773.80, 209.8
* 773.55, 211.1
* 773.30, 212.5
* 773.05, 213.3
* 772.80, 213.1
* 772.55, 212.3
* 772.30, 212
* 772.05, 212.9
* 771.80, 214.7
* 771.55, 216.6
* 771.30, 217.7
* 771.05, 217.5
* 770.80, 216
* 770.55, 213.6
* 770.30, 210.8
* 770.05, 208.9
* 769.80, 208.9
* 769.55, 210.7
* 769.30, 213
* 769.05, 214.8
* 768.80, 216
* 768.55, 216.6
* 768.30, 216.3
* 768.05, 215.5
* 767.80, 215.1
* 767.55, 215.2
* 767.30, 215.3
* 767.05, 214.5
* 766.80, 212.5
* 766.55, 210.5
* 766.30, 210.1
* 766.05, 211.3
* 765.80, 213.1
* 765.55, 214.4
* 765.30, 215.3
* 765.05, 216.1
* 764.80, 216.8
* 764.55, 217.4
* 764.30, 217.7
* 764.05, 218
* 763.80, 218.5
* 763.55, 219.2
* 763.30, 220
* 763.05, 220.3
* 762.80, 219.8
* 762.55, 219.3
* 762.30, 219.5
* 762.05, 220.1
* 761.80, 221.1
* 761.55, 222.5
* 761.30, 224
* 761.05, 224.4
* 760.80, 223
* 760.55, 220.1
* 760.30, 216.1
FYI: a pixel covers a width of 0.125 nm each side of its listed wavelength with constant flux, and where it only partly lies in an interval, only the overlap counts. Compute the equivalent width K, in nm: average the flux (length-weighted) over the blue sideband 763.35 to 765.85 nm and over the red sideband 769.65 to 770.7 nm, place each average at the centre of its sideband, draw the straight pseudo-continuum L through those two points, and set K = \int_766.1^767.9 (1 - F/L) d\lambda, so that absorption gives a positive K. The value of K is 0.008 nm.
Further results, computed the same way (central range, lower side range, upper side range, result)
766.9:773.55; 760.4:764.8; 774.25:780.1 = 0.064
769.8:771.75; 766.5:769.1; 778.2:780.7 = 0.001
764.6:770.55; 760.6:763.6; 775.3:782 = 0.124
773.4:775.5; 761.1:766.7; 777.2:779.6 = 0.004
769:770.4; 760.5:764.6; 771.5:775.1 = 0.026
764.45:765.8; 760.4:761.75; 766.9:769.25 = 0.017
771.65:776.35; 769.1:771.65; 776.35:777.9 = 0.013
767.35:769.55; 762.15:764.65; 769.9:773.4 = 0.007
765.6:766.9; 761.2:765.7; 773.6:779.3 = 0.034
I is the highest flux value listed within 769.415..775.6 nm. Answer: 217.7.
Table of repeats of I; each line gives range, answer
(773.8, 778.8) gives 216.7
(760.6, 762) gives 224.4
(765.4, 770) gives 216.6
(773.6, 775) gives 213.4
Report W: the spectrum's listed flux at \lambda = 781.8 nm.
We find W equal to 213.1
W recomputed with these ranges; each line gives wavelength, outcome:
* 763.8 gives 218.5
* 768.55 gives 216.6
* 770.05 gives 208.9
